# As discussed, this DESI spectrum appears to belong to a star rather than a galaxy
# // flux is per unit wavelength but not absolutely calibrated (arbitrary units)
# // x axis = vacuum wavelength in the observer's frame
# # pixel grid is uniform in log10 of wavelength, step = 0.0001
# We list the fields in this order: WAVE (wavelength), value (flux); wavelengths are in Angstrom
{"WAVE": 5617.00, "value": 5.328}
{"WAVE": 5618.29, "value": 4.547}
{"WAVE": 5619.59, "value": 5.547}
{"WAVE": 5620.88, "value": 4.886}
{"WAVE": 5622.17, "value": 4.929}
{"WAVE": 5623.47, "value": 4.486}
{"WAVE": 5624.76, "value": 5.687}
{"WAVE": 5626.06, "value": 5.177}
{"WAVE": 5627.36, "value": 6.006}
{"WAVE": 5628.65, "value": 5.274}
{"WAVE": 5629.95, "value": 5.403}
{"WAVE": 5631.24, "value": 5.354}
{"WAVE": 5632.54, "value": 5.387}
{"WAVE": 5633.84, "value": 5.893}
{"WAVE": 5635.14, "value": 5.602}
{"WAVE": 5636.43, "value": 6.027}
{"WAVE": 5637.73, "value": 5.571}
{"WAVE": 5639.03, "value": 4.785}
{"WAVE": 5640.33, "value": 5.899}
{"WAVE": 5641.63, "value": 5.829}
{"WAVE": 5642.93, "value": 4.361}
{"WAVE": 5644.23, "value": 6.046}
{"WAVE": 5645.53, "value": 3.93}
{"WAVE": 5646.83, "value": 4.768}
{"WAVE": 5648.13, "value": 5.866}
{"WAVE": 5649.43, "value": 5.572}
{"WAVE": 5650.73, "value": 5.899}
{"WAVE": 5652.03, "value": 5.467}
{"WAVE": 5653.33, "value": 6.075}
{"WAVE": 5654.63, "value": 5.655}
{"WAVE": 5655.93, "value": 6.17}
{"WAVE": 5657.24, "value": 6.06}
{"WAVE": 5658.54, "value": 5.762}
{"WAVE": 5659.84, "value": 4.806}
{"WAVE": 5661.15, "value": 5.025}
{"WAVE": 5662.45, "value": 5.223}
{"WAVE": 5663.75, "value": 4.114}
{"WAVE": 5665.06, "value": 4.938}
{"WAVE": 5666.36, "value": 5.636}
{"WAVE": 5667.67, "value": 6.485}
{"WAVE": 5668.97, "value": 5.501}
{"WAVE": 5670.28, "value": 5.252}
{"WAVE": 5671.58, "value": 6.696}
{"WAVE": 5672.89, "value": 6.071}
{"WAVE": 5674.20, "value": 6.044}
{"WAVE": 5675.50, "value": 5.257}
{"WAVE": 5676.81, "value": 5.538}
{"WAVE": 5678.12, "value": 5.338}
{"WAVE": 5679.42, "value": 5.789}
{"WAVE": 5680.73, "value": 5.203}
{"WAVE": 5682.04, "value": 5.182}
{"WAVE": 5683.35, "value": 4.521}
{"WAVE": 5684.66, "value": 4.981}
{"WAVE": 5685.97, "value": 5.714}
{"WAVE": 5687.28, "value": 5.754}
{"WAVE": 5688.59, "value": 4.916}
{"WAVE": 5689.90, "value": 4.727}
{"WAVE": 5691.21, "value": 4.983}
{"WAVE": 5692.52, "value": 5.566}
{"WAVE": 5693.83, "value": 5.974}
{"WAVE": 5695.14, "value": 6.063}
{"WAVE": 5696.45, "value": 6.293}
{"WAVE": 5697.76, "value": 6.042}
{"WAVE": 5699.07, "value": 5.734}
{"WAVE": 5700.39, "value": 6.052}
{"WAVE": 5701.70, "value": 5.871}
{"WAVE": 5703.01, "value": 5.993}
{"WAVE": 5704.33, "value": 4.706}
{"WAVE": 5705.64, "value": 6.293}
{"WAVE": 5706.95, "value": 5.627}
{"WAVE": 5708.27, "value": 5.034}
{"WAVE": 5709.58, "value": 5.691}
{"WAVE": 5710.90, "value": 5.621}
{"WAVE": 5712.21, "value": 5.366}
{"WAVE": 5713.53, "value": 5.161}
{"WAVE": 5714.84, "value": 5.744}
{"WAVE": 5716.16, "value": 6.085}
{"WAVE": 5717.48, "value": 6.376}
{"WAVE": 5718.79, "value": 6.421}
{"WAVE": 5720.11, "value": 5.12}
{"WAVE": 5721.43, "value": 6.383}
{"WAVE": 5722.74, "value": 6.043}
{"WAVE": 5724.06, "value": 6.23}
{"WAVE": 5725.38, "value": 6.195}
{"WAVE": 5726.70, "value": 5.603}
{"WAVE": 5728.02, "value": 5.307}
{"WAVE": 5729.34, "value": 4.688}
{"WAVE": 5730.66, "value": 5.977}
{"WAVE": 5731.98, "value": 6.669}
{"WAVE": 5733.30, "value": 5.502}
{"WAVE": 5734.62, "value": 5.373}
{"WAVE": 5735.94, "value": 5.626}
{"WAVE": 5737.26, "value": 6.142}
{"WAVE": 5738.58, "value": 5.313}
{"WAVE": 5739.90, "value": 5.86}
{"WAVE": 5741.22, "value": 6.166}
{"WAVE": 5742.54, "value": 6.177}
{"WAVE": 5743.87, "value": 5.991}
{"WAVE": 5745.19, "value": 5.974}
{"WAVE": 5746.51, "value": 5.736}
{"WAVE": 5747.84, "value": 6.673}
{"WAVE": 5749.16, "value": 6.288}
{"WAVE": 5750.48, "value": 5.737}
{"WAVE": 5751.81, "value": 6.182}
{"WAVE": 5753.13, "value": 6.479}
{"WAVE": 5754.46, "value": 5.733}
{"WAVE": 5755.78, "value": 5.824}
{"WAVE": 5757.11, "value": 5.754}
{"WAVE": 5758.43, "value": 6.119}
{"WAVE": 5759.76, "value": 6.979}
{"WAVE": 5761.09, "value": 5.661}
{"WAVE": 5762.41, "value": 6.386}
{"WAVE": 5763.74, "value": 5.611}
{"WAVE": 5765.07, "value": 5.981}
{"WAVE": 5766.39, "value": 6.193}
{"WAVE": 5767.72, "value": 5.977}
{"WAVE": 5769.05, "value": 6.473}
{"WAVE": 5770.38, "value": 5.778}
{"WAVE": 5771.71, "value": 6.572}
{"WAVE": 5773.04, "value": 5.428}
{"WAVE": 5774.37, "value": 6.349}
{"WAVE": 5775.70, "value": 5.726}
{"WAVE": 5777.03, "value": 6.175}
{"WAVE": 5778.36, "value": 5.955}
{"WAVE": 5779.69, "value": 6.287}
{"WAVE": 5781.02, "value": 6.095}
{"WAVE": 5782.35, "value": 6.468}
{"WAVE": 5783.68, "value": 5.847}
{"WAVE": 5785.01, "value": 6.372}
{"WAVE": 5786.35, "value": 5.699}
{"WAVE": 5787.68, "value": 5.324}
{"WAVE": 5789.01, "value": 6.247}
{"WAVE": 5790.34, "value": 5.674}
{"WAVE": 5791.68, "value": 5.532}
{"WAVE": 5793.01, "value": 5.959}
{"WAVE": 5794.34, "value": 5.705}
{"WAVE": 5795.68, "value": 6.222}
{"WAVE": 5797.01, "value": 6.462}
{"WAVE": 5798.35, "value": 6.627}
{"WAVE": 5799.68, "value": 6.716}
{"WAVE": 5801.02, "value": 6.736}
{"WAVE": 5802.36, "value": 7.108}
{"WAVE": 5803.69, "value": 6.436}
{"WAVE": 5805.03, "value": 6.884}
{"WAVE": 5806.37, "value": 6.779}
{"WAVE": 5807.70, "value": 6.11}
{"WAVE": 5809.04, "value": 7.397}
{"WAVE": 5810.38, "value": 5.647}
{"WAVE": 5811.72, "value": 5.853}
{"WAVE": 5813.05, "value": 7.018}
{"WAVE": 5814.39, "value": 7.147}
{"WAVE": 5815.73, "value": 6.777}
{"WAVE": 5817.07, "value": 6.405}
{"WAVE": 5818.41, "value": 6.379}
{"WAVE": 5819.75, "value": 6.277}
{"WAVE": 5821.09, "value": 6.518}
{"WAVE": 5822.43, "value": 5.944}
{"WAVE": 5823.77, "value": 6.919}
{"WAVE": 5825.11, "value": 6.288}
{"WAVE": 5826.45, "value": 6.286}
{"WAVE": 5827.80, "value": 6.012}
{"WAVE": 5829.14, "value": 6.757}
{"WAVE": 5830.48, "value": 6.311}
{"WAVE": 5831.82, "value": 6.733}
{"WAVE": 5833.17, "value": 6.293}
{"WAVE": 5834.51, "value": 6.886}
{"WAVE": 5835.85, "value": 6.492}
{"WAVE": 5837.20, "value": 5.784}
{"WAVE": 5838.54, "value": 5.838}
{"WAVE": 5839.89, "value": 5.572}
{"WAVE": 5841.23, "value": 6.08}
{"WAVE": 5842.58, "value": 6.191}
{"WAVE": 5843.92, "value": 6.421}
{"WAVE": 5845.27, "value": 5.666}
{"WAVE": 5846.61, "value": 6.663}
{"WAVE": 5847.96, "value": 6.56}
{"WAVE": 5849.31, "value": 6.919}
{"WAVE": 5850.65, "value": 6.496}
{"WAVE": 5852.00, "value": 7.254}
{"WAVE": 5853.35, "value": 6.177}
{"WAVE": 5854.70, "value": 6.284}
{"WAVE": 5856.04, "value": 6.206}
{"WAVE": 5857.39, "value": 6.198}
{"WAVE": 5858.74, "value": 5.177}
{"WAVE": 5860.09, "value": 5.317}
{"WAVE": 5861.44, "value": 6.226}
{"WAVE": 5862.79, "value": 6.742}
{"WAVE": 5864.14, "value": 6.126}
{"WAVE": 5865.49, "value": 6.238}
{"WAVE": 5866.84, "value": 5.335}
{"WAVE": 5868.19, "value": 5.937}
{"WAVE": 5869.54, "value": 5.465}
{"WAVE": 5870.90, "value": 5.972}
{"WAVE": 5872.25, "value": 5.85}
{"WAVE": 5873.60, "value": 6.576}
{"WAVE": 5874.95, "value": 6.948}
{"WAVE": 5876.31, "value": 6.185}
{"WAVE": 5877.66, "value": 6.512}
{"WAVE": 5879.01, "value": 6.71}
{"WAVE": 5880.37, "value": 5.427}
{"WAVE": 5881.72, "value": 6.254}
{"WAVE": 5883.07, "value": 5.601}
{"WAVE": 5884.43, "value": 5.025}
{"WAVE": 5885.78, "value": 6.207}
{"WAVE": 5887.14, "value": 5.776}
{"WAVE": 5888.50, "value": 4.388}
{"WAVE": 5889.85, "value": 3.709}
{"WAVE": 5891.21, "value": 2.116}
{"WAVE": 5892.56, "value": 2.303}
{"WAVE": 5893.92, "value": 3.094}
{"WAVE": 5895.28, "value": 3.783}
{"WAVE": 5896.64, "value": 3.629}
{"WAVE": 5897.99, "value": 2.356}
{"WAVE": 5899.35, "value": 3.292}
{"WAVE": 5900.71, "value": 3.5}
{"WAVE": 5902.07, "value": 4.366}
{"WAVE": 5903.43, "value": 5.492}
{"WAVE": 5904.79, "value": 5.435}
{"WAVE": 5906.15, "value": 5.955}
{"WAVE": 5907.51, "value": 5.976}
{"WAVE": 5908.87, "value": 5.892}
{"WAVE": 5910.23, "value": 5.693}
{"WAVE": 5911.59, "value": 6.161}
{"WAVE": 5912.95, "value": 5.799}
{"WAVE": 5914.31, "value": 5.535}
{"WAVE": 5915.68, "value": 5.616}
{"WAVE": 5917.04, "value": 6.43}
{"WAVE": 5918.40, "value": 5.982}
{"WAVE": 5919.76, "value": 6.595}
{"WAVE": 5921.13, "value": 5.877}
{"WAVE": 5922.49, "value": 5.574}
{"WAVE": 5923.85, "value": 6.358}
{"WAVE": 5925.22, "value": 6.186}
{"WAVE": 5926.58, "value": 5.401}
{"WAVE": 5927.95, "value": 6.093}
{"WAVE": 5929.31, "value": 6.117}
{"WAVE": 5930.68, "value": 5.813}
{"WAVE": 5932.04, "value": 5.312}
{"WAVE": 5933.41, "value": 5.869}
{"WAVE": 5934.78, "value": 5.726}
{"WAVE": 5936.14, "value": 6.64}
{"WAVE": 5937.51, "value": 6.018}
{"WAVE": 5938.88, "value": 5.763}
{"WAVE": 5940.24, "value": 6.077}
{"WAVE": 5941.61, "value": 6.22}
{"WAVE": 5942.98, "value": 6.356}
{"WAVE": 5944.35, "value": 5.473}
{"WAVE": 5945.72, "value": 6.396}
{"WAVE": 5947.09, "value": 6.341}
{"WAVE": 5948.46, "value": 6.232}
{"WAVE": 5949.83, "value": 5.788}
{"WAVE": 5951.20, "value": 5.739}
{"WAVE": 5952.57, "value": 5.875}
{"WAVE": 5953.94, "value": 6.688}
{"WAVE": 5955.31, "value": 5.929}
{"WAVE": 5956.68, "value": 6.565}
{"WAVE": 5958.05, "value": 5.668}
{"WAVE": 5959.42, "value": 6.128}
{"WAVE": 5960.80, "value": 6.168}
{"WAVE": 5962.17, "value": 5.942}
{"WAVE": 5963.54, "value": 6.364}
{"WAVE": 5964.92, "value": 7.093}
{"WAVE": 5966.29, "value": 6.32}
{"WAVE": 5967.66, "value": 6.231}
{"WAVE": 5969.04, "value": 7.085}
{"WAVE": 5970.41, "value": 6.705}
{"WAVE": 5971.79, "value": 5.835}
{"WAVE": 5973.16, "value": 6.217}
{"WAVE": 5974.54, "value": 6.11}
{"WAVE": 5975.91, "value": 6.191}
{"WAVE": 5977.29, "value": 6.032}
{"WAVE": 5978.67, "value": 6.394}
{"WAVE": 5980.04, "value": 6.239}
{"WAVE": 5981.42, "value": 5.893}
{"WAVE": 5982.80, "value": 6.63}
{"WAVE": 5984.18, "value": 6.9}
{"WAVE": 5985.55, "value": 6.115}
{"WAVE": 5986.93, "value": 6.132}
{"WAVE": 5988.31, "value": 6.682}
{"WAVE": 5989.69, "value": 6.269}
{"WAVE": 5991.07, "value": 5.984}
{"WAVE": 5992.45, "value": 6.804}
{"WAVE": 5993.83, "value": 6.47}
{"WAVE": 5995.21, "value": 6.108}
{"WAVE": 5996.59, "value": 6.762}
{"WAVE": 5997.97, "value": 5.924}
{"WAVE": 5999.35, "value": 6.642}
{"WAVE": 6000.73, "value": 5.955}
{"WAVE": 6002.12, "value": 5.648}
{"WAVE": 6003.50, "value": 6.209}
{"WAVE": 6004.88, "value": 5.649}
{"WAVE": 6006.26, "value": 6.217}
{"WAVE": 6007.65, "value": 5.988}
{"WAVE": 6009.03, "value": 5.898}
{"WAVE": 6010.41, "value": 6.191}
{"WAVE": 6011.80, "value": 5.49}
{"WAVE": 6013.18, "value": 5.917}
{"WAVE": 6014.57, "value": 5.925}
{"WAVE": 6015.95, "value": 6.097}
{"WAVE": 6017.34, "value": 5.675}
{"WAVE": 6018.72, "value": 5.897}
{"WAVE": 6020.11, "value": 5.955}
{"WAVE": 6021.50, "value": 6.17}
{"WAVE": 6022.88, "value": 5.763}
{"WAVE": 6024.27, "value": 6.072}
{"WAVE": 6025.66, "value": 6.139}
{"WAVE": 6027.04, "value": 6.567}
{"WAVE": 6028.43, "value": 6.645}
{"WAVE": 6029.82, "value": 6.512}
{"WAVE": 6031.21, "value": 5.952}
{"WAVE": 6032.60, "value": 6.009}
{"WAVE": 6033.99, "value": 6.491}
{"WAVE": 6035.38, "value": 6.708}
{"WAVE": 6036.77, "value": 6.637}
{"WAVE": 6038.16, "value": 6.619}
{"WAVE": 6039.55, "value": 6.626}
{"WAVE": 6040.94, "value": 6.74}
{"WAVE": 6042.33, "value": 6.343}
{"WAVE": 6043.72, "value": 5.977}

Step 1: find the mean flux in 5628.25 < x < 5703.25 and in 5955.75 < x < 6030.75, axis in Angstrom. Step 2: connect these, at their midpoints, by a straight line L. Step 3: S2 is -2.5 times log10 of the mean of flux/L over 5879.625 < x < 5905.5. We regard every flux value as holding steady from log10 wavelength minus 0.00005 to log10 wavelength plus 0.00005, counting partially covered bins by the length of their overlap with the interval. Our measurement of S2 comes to 0.36 mag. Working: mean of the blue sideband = 5.51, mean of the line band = 4.31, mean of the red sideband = 6.2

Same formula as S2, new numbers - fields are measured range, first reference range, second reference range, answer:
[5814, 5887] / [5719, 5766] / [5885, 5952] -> -0.12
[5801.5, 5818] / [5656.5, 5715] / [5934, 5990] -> -0.14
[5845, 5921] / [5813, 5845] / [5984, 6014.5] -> 0.14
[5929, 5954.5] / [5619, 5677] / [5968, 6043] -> 0.01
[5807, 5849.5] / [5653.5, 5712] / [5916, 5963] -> -0.10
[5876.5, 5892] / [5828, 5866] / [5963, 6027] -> 0.19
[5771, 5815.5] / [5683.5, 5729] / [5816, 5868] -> -0.04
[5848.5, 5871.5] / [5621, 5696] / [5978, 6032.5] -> -0.05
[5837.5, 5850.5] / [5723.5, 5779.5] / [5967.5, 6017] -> -0.03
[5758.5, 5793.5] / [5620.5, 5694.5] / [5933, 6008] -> -0.06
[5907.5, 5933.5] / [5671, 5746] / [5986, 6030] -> 0.02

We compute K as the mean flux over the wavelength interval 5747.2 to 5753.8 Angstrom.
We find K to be 6.27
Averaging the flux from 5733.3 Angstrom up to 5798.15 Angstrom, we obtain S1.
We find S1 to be 6.01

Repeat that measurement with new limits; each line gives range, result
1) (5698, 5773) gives 5.89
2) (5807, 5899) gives 5.87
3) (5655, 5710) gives 5.54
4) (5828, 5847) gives 6.25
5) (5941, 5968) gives 6.18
